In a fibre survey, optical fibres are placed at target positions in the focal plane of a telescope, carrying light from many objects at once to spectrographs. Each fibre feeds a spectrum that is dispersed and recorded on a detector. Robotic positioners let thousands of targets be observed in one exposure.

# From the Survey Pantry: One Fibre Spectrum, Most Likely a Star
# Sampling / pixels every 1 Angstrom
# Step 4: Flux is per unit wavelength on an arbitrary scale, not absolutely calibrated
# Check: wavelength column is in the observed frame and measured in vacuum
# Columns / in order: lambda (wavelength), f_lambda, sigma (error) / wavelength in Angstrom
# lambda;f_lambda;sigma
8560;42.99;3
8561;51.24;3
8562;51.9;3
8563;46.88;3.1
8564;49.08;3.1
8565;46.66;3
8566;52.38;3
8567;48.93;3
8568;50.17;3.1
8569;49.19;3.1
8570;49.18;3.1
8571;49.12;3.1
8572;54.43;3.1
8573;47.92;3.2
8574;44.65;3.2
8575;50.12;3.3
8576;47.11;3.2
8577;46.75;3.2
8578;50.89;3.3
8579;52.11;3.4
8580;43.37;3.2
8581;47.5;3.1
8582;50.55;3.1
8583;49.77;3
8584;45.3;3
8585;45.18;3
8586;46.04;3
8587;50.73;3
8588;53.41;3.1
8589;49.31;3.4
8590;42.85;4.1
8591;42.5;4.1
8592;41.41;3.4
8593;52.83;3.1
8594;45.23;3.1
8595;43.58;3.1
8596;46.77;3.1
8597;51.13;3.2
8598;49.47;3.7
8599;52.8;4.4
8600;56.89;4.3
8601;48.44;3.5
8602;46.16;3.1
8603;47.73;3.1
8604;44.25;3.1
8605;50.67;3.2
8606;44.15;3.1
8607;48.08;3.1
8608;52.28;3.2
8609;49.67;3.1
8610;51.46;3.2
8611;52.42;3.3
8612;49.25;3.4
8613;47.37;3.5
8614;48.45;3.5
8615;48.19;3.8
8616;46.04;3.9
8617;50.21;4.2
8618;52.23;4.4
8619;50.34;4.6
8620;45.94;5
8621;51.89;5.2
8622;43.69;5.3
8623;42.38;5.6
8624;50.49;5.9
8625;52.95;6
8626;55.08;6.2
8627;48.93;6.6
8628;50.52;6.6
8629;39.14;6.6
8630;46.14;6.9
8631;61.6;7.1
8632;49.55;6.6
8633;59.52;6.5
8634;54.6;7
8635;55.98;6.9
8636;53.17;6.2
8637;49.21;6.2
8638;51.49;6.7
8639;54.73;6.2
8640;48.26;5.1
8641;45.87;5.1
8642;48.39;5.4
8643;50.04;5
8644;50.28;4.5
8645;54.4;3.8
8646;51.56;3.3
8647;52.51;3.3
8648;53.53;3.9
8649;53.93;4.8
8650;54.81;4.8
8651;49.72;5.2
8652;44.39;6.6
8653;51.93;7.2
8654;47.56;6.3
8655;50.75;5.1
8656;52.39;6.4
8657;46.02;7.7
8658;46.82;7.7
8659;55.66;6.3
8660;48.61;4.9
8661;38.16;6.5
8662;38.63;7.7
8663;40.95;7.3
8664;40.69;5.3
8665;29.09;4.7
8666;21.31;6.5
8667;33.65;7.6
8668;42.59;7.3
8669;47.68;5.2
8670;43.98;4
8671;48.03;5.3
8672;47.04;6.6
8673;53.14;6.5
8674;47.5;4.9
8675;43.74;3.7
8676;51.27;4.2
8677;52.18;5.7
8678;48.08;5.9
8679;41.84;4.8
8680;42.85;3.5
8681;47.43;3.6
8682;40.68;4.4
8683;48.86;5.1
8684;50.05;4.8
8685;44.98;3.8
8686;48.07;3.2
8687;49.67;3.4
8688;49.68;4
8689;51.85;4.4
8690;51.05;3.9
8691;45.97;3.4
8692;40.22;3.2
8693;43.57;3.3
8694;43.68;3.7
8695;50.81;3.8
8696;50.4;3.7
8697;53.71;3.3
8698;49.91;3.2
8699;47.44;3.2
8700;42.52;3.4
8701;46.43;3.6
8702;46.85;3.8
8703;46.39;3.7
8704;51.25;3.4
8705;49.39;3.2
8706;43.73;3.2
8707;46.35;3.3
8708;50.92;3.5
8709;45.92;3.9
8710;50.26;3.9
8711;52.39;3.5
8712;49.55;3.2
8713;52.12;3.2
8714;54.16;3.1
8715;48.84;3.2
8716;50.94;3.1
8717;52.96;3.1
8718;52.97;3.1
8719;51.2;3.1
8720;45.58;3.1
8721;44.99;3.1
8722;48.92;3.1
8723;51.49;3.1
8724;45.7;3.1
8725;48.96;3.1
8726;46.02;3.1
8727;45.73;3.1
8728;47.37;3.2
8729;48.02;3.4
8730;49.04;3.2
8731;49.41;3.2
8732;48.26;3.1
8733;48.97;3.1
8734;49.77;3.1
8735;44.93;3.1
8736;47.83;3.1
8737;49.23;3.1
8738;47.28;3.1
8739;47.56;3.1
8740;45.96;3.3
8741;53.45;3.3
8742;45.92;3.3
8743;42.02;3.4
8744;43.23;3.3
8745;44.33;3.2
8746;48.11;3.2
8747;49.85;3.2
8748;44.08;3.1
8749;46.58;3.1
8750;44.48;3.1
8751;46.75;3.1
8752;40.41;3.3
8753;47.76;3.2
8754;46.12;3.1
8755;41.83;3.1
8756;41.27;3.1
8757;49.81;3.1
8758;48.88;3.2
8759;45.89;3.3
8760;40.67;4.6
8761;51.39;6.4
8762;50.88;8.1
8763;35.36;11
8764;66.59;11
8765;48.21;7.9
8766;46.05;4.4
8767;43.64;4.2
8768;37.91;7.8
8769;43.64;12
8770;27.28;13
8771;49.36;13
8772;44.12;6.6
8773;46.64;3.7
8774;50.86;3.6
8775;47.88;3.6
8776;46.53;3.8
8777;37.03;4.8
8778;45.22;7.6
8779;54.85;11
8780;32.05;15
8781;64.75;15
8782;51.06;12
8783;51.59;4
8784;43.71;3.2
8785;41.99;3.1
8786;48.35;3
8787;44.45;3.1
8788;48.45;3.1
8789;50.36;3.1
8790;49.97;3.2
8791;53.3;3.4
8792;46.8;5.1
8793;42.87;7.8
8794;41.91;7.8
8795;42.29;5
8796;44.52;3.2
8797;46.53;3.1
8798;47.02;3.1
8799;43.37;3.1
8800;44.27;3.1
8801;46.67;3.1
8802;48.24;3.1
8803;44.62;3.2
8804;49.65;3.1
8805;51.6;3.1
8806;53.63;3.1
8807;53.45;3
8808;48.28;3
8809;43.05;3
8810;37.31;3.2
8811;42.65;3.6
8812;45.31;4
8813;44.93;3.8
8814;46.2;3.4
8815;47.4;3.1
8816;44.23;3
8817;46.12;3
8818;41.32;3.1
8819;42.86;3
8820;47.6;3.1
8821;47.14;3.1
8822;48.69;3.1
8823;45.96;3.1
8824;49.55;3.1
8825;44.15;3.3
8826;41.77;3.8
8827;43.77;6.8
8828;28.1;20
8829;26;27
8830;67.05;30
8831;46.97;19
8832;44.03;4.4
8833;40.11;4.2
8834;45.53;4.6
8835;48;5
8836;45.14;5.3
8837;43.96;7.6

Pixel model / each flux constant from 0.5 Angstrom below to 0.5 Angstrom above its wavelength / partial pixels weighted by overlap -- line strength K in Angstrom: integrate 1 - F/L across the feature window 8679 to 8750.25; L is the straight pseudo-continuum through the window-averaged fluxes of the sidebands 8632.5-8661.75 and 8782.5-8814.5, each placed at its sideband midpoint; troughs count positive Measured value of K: 1.44 Angstrom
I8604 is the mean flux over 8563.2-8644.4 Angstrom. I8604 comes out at 49.2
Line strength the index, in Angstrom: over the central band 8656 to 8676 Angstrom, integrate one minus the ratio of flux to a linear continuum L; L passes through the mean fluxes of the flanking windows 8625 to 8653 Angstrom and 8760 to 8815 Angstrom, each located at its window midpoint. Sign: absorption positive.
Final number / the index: 2.9 Angstrom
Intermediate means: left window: 51.4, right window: 46.4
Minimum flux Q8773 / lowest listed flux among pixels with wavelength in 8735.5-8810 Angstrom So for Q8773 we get 27.28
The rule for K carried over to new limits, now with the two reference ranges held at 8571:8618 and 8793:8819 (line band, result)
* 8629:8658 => -2.1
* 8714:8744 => -1.0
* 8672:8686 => 0.1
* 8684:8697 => -0.2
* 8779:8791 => -0.6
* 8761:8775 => 0.1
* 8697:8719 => -1.1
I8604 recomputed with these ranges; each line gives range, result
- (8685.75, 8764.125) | 47.7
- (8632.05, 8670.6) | 47.7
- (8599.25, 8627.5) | 49.2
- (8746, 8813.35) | 46.2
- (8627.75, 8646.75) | 51.3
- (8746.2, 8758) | 45.6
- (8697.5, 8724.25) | 48.9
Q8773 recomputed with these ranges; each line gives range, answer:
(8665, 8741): 21.31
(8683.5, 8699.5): 40.22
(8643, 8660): 44.39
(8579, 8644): 39.14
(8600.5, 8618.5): 44.15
